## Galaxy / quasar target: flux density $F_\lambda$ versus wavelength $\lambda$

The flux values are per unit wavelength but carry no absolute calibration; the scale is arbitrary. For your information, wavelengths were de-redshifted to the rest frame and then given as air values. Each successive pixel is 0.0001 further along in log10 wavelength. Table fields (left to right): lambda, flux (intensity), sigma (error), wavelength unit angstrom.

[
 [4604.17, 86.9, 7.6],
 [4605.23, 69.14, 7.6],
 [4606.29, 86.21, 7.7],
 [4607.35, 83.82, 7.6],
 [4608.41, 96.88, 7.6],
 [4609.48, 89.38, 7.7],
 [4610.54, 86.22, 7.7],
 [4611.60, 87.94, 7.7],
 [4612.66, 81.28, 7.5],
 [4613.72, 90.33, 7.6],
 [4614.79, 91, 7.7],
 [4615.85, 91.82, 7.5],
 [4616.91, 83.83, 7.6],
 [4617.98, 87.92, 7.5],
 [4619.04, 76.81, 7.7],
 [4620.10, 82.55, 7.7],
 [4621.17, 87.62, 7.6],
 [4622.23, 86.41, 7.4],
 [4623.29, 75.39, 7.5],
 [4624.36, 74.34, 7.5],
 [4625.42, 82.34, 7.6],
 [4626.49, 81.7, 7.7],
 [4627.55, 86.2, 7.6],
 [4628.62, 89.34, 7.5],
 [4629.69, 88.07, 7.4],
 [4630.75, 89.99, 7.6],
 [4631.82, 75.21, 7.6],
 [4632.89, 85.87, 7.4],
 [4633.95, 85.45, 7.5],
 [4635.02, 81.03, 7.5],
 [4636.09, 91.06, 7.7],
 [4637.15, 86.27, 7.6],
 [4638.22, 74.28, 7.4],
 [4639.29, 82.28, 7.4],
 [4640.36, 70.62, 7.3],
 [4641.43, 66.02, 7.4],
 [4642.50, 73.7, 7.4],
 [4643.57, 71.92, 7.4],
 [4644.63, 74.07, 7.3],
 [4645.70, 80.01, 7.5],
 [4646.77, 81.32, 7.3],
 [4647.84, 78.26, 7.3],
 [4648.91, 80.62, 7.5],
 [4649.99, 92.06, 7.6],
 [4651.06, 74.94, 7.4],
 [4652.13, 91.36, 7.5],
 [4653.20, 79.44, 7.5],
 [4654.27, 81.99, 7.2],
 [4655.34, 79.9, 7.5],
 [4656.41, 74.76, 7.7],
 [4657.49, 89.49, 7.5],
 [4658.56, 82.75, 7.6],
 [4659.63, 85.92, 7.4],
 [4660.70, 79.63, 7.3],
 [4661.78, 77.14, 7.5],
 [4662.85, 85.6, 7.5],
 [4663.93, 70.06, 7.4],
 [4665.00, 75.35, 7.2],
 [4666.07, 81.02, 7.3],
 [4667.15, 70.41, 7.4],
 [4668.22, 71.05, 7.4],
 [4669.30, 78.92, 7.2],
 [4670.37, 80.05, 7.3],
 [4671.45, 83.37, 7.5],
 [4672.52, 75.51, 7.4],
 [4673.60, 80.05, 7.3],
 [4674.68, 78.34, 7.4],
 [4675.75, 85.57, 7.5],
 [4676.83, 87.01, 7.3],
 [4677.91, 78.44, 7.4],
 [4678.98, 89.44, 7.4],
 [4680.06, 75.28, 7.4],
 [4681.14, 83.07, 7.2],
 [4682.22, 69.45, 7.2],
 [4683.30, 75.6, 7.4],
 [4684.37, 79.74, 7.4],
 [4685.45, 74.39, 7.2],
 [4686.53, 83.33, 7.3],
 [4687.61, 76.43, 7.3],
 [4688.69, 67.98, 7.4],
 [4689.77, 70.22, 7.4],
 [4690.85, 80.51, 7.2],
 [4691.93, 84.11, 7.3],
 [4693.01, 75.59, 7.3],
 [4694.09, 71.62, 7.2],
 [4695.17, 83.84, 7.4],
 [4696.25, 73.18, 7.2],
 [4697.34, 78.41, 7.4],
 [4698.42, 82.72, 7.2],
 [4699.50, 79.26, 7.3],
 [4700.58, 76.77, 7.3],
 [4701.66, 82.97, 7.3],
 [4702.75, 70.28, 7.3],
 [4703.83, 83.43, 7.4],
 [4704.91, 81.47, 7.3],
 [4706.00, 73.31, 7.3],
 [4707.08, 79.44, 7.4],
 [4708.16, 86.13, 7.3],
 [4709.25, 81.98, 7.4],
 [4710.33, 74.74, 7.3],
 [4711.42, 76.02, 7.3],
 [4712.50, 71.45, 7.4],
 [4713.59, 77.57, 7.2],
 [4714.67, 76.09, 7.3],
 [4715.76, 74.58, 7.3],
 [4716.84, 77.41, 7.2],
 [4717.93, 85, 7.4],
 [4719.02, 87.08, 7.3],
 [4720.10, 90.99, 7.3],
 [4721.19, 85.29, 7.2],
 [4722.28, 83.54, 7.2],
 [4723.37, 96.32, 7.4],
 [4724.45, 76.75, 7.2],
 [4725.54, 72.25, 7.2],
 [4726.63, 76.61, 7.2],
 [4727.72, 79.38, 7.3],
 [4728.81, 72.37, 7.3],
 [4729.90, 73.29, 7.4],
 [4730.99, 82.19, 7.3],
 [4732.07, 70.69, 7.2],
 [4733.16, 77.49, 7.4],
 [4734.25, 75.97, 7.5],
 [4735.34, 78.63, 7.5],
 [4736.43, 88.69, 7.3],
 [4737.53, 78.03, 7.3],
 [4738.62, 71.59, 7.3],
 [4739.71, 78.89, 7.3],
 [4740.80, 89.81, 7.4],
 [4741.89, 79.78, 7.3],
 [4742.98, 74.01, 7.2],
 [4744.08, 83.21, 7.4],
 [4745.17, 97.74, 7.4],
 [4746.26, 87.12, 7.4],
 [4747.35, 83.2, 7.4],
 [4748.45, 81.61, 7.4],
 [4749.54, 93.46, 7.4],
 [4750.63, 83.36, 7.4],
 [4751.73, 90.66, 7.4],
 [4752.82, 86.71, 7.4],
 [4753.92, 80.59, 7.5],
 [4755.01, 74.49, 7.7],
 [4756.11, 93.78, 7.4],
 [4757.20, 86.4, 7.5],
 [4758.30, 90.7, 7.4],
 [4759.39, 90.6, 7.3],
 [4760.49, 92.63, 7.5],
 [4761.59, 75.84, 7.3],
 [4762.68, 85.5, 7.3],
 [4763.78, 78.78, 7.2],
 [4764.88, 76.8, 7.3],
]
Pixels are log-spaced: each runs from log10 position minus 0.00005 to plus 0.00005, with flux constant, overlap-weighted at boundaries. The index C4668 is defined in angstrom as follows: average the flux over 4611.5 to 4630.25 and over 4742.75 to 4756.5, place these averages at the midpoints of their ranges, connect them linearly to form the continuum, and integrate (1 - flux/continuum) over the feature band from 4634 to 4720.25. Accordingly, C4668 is 6.1 angstrom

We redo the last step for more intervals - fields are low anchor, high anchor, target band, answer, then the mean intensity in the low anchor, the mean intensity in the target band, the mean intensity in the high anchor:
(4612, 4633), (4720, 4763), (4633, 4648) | 1.0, 84.4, 78.6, 82.7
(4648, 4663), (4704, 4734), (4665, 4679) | 0.4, 82.3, 79.4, 79.3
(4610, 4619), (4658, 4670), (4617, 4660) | 0.6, 87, 81.5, 78.1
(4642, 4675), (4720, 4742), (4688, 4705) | 0.4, 79.3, 77.5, 79.7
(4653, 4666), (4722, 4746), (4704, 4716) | 0.3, 80.2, 77.8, 79.9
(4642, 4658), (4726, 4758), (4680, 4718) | 1.7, 80.3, 77.5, 81.8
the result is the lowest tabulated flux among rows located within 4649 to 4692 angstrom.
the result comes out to 67.98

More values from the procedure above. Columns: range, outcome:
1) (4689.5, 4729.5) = 70.22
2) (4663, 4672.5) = 70.06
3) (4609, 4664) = 66.02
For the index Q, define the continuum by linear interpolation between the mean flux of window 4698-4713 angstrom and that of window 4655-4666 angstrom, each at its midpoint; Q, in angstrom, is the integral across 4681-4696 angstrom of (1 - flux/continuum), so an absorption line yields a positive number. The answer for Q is 0.48 angstrom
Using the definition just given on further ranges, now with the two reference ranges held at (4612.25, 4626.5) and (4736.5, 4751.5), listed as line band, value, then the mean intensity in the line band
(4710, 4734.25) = 1.3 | 78.9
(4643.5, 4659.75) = 0.5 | 81.4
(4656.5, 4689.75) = 2.0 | 78.8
